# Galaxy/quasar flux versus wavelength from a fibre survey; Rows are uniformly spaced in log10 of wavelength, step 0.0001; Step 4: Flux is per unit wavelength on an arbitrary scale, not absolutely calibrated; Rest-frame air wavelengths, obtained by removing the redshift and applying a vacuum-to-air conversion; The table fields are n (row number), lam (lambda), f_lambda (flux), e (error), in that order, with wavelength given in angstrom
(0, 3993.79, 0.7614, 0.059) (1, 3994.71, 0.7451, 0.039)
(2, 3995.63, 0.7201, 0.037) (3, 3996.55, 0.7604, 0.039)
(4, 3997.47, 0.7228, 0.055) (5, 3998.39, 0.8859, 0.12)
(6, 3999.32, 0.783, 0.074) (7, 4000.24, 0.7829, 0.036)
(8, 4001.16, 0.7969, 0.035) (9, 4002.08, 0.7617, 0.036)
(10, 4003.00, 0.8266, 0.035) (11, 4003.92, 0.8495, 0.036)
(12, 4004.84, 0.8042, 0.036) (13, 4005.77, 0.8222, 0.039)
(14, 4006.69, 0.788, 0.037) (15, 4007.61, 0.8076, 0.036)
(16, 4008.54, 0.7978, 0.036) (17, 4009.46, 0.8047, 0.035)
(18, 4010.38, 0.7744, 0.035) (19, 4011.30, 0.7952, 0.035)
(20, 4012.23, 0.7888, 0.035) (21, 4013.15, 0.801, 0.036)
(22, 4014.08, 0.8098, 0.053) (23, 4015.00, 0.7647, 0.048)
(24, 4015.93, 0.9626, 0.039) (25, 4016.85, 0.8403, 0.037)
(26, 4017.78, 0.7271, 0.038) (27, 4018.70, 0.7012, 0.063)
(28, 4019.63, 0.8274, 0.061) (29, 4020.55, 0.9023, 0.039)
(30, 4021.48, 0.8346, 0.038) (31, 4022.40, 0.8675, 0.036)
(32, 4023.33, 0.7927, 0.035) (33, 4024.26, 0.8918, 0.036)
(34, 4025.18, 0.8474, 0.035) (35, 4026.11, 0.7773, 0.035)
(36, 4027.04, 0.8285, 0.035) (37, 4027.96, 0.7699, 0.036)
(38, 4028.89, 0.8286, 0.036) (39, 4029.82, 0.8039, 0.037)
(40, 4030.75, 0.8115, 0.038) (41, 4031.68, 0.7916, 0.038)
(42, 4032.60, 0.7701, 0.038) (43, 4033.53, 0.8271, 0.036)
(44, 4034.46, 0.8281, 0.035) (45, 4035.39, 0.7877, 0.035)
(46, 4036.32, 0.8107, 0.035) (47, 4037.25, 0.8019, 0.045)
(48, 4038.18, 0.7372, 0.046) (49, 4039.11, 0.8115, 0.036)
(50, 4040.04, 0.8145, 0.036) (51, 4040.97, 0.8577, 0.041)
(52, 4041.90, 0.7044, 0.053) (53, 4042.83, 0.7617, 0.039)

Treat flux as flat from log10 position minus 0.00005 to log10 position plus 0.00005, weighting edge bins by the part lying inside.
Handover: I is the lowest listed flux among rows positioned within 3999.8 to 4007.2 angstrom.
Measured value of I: 0.7617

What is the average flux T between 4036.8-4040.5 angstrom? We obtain 0.791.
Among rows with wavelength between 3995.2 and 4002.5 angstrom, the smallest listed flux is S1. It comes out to 0.7201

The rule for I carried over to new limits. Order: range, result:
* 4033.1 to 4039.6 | 0.7372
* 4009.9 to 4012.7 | 0.7744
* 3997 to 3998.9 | 0.7228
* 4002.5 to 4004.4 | 0.8266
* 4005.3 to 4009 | 0.788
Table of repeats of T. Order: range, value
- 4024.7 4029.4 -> 0.811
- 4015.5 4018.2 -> 0.844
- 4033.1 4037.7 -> 0.81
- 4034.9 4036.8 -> 0.799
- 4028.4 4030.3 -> 0.813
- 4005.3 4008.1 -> 0.803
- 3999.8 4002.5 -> 0.782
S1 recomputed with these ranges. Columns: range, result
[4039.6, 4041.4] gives 0.8145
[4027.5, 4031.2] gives 0.7699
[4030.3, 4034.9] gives 0.7701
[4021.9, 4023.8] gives 0.7927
